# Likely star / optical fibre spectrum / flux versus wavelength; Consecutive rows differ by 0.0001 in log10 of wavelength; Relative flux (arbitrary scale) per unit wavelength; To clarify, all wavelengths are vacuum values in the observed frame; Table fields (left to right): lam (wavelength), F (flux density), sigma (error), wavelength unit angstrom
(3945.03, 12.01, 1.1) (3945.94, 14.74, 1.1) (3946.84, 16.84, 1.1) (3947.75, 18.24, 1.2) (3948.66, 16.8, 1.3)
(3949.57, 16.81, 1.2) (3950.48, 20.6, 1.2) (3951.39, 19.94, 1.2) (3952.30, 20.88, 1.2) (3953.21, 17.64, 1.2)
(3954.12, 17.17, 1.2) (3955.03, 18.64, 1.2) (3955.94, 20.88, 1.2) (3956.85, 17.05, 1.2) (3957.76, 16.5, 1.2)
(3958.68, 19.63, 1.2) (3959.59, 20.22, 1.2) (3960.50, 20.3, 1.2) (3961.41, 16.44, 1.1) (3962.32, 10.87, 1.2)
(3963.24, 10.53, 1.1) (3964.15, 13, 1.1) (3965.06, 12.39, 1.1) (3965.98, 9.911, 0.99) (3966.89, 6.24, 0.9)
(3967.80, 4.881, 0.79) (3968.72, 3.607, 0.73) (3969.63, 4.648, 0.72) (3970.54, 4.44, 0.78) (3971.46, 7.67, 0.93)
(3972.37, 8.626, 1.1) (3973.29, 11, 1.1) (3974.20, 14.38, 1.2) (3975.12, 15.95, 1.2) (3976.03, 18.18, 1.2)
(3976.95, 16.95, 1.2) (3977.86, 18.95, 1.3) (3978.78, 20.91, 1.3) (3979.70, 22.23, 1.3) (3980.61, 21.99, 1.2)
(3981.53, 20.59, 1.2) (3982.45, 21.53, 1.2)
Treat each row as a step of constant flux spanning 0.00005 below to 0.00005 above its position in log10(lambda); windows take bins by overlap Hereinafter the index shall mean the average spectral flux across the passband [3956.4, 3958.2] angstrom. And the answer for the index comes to 16.8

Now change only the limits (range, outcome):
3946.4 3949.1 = 17.3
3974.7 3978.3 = 17.6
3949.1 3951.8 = 19.1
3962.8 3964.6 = 11.8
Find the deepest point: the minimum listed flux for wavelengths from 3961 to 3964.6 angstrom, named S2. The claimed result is 10.53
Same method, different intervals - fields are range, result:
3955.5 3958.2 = 16.5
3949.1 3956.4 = 16.81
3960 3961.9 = 16.44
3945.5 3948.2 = 14.74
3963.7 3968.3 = 4.881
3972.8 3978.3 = 11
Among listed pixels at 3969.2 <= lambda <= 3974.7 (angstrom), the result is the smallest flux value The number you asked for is 4.44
